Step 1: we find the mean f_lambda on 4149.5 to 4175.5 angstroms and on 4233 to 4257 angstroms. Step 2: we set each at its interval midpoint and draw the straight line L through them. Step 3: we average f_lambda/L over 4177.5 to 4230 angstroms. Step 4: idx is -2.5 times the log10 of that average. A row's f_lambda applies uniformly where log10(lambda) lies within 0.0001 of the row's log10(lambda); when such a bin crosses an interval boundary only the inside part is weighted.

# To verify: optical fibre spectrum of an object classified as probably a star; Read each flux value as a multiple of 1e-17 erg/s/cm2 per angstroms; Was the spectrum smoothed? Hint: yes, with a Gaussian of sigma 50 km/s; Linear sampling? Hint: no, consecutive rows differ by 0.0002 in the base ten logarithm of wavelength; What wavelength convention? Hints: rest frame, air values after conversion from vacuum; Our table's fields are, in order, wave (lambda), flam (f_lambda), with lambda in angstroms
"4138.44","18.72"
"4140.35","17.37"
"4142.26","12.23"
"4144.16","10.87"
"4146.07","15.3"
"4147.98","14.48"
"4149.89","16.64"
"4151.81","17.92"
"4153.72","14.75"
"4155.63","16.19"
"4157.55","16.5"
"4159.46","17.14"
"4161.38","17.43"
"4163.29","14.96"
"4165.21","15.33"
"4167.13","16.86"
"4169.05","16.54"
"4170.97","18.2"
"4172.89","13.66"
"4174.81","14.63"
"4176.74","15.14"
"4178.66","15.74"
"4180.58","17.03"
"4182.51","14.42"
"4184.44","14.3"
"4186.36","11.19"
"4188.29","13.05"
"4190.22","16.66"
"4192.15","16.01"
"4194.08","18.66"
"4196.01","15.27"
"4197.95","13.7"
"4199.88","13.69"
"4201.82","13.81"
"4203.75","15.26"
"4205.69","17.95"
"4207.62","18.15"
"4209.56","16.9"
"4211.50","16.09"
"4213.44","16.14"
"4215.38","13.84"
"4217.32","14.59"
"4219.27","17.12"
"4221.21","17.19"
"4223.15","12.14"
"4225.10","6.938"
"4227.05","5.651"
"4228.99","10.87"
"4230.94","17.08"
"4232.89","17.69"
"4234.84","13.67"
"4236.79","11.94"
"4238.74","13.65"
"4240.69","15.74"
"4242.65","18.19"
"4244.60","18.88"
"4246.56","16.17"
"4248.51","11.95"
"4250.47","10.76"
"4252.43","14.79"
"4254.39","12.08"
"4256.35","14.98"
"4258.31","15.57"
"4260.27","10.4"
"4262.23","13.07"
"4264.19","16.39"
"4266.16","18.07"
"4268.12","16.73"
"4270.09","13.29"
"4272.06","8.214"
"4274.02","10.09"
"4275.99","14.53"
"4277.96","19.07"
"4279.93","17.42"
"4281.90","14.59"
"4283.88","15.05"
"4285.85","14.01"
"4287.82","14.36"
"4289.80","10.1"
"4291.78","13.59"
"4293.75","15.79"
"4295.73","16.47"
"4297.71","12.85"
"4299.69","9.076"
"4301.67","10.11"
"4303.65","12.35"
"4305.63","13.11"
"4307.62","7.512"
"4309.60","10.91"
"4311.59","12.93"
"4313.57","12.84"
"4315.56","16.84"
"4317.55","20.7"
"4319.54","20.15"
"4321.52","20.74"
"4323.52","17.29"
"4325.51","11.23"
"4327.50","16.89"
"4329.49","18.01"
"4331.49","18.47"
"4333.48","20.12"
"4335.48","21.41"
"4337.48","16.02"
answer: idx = 0.061 mag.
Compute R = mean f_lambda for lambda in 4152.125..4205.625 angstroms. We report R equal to 15.5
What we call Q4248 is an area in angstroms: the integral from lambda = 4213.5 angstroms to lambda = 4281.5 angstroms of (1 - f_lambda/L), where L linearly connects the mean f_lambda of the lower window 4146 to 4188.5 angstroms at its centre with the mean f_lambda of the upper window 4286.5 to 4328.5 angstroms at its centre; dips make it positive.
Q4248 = 2.8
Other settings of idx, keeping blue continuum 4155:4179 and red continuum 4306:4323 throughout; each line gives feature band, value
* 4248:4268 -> 0.12 mag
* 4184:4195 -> 0.06 mag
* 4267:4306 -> 0.14 mag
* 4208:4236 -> 0.12 mag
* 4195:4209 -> 0.03 mag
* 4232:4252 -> 0.06 mag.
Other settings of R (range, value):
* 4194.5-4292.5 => 14.4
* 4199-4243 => 14.5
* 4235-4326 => 14.2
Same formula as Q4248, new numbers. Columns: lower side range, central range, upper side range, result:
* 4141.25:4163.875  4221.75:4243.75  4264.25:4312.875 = 1.6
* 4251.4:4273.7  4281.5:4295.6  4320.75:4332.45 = 1.0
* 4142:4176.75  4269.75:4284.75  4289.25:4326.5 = 0.3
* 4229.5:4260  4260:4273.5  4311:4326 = 1.4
